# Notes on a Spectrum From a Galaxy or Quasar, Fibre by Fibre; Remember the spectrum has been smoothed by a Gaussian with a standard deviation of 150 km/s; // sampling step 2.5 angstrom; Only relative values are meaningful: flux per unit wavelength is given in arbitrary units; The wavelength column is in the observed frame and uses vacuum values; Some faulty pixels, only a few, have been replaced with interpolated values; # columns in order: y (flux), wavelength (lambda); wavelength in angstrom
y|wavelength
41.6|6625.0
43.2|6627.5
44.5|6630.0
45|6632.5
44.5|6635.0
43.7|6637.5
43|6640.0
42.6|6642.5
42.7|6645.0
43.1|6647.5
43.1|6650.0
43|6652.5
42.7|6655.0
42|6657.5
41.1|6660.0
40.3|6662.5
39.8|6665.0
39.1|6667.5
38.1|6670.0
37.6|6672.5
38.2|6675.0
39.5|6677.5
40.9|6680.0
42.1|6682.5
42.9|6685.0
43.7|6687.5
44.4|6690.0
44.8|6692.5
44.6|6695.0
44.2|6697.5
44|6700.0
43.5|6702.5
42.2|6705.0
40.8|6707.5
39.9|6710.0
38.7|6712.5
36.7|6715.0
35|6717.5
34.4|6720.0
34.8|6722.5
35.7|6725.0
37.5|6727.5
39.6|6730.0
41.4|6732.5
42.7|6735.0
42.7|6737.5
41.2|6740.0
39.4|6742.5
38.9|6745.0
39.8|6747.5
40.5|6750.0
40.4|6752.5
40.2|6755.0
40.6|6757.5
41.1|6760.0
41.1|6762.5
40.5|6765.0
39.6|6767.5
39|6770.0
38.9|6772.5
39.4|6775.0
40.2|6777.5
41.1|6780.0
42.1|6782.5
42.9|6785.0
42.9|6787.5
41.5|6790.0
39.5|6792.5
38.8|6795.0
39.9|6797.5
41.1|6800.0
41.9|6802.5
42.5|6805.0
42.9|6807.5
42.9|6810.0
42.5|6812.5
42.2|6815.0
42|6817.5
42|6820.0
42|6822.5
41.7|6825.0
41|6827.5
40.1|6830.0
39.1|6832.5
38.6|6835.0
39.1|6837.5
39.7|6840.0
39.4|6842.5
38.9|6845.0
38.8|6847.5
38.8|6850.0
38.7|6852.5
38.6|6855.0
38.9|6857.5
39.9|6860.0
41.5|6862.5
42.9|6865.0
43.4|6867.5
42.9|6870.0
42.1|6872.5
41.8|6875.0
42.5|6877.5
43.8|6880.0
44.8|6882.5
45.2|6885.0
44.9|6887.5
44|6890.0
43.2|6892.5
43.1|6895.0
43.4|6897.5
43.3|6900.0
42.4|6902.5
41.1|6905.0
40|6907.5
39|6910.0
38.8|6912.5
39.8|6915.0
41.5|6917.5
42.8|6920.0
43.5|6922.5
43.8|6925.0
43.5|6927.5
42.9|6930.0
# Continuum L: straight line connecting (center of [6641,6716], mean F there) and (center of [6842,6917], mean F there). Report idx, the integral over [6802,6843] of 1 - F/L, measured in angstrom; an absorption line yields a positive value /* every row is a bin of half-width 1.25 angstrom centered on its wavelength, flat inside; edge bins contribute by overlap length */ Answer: 0.4 angstrom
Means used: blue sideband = 41.6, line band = 41.2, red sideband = 41.6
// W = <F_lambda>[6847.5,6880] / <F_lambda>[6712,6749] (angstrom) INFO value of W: 1.06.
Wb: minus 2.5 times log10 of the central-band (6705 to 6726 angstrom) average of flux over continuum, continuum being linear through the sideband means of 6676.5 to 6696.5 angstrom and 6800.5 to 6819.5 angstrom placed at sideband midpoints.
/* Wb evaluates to 0.15 mag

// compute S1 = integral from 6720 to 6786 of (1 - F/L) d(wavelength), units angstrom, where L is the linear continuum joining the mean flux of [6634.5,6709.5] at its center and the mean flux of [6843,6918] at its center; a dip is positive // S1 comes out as 3.0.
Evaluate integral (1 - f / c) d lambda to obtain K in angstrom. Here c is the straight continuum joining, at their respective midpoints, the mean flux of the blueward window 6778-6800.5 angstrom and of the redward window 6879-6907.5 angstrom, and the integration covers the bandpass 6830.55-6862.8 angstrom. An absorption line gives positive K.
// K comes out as 2.4 angstrom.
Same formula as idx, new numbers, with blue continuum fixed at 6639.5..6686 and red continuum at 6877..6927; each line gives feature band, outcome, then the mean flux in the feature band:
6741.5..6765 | 0.8 angstrom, 40.2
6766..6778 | 0.7 angstrom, 39.4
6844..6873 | 1.3 angstrom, 40.4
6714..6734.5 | 2.2 angstrom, 37.1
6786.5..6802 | 0.5 angstrom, 40.6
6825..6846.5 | 1.3 angstrom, 39.6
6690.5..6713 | -0.7 angstrom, 42.7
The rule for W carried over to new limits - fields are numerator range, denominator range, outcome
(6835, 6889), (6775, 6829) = 0.99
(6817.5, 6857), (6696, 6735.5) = 1.01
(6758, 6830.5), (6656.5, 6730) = 1.02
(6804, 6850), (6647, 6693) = 0.99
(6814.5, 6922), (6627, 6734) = 1.01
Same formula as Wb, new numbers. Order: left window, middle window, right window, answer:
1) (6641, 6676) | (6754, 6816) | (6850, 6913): 0.014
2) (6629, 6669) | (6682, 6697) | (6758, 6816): -0.045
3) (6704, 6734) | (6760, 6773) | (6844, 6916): -0.024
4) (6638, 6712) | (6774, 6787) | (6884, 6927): 0.021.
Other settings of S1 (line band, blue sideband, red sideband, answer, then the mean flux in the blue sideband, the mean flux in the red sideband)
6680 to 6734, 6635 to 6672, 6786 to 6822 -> 1.5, 41.7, 41.6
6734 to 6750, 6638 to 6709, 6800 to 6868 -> 0.3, 41.9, 40.7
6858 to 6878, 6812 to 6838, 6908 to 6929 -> -0.4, 40.9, 41.5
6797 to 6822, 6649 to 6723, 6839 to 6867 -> -1.3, 40.8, 39.7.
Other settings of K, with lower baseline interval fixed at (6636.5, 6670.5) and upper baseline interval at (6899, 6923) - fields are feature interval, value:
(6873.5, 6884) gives -0.5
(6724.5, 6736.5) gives 0.6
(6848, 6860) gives 0.7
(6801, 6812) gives -0.3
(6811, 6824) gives -0.2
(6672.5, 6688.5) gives 0.3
